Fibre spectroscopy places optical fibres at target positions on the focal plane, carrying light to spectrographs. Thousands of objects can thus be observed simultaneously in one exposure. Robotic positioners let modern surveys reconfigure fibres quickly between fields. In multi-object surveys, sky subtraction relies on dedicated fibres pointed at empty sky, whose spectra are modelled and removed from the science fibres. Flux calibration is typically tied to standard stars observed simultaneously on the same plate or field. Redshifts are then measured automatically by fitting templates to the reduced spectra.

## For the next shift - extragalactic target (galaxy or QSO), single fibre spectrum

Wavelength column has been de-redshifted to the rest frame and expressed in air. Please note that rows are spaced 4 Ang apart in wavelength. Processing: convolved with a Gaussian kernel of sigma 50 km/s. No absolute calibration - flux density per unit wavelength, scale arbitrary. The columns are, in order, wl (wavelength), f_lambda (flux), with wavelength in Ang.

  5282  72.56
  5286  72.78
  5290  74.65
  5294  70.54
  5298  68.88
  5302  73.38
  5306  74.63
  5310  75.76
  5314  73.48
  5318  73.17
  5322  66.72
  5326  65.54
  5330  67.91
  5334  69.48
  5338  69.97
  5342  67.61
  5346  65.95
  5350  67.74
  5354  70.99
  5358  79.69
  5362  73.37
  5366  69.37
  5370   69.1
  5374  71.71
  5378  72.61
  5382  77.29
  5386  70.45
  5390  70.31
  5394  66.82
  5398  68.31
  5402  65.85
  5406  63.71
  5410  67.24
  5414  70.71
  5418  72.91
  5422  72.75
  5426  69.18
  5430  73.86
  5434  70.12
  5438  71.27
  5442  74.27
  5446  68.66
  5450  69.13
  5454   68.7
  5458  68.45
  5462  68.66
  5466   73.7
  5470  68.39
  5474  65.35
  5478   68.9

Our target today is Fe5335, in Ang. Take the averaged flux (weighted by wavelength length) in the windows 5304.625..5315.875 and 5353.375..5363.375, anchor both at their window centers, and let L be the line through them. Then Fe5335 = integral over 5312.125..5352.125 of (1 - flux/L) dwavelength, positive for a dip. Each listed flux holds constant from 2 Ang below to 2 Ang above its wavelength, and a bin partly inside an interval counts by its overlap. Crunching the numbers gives 3.3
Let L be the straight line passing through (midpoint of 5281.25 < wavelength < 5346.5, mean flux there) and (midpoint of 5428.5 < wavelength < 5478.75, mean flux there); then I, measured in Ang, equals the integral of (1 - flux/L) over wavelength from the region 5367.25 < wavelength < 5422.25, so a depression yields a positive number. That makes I 0.3 Ang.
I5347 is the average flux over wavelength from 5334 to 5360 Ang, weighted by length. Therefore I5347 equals 70.3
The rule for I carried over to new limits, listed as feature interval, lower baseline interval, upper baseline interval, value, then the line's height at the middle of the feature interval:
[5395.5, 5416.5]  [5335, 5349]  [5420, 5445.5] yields 1.0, 70.6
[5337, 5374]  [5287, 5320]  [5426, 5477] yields 0.8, 72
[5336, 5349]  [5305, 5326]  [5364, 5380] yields 0.6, 71.4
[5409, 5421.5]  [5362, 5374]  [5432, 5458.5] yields -0.1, 70.2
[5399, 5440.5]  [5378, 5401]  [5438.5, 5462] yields 0.3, 70.2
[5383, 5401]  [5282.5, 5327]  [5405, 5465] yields 0.4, 70.7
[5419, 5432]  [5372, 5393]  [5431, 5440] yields -0.1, 71.3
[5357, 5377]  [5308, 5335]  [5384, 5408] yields -1.1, 68.6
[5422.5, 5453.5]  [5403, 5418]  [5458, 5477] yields -1.1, 68.4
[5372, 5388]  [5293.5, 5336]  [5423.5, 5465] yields -0.5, 70.6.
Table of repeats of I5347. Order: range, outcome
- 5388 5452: 69.7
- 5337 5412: 69.9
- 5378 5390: 73.1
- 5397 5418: 67.7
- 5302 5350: 70.1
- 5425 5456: 70.7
